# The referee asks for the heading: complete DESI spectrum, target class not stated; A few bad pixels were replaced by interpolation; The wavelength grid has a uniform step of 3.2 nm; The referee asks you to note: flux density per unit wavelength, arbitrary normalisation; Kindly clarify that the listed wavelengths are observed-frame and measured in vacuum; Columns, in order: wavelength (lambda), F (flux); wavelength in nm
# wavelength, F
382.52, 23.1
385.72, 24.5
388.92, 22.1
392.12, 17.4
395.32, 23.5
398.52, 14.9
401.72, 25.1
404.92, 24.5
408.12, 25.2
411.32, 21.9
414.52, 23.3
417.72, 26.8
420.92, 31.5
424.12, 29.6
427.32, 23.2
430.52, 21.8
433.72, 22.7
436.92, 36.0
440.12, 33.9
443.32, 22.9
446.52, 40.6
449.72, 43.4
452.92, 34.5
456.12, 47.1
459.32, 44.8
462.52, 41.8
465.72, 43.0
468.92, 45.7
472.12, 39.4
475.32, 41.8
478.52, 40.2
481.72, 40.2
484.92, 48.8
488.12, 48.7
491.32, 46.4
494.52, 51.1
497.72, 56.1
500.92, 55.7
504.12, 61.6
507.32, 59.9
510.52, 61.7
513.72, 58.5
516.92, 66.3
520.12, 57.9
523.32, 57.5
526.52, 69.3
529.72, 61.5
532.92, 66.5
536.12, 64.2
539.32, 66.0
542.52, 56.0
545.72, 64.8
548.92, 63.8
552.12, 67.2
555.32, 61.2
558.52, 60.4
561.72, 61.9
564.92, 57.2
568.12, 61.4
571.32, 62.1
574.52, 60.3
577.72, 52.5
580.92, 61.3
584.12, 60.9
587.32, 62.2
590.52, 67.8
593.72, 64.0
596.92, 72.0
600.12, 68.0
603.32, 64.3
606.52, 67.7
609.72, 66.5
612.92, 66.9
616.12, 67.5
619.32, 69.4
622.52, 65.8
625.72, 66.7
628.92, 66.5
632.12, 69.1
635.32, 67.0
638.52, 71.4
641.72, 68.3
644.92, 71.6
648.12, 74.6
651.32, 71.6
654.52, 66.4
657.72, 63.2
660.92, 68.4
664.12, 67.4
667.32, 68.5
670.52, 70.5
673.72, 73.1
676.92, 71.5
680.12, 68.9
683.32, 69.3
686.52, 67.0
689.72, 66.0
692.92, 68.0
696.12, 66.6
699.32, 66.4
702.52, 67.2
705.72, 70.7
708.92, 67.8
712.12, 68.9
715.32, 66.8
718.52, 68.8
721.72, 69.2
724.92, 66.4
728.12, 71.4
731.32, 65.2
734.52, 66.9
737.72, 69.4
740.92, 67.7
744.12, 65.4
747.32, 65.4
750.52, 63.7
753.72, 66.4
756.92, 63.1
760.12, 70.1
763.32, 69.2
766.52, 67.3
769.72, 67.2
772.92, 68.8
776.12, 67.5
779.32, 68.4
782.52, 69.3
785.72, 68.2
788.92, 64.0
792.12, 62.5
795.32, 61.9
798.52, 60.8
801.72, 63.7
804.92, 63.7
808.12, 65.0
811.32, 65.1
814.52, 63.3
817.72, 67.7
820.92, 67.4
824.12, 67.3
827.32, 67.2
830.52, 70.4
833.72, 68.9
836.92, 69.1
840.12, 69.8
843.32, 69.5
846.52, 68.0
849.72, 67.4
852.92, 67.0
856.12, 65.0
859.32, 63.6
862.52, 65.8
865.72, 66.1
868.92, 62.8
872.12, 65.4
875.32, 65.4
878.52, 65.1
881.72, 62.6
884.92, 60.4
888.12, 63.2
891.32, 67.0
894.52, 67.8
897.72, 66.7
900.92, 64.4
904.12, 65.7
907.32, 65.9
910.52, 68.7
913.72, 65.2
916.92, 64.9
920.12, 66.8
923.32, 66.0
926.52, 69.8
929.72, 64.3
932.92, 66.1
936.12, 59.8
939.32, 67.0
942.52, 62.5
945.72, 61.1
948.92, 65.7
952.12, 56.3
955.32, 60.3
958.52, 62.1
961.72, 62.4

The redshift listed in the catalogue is 0.12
